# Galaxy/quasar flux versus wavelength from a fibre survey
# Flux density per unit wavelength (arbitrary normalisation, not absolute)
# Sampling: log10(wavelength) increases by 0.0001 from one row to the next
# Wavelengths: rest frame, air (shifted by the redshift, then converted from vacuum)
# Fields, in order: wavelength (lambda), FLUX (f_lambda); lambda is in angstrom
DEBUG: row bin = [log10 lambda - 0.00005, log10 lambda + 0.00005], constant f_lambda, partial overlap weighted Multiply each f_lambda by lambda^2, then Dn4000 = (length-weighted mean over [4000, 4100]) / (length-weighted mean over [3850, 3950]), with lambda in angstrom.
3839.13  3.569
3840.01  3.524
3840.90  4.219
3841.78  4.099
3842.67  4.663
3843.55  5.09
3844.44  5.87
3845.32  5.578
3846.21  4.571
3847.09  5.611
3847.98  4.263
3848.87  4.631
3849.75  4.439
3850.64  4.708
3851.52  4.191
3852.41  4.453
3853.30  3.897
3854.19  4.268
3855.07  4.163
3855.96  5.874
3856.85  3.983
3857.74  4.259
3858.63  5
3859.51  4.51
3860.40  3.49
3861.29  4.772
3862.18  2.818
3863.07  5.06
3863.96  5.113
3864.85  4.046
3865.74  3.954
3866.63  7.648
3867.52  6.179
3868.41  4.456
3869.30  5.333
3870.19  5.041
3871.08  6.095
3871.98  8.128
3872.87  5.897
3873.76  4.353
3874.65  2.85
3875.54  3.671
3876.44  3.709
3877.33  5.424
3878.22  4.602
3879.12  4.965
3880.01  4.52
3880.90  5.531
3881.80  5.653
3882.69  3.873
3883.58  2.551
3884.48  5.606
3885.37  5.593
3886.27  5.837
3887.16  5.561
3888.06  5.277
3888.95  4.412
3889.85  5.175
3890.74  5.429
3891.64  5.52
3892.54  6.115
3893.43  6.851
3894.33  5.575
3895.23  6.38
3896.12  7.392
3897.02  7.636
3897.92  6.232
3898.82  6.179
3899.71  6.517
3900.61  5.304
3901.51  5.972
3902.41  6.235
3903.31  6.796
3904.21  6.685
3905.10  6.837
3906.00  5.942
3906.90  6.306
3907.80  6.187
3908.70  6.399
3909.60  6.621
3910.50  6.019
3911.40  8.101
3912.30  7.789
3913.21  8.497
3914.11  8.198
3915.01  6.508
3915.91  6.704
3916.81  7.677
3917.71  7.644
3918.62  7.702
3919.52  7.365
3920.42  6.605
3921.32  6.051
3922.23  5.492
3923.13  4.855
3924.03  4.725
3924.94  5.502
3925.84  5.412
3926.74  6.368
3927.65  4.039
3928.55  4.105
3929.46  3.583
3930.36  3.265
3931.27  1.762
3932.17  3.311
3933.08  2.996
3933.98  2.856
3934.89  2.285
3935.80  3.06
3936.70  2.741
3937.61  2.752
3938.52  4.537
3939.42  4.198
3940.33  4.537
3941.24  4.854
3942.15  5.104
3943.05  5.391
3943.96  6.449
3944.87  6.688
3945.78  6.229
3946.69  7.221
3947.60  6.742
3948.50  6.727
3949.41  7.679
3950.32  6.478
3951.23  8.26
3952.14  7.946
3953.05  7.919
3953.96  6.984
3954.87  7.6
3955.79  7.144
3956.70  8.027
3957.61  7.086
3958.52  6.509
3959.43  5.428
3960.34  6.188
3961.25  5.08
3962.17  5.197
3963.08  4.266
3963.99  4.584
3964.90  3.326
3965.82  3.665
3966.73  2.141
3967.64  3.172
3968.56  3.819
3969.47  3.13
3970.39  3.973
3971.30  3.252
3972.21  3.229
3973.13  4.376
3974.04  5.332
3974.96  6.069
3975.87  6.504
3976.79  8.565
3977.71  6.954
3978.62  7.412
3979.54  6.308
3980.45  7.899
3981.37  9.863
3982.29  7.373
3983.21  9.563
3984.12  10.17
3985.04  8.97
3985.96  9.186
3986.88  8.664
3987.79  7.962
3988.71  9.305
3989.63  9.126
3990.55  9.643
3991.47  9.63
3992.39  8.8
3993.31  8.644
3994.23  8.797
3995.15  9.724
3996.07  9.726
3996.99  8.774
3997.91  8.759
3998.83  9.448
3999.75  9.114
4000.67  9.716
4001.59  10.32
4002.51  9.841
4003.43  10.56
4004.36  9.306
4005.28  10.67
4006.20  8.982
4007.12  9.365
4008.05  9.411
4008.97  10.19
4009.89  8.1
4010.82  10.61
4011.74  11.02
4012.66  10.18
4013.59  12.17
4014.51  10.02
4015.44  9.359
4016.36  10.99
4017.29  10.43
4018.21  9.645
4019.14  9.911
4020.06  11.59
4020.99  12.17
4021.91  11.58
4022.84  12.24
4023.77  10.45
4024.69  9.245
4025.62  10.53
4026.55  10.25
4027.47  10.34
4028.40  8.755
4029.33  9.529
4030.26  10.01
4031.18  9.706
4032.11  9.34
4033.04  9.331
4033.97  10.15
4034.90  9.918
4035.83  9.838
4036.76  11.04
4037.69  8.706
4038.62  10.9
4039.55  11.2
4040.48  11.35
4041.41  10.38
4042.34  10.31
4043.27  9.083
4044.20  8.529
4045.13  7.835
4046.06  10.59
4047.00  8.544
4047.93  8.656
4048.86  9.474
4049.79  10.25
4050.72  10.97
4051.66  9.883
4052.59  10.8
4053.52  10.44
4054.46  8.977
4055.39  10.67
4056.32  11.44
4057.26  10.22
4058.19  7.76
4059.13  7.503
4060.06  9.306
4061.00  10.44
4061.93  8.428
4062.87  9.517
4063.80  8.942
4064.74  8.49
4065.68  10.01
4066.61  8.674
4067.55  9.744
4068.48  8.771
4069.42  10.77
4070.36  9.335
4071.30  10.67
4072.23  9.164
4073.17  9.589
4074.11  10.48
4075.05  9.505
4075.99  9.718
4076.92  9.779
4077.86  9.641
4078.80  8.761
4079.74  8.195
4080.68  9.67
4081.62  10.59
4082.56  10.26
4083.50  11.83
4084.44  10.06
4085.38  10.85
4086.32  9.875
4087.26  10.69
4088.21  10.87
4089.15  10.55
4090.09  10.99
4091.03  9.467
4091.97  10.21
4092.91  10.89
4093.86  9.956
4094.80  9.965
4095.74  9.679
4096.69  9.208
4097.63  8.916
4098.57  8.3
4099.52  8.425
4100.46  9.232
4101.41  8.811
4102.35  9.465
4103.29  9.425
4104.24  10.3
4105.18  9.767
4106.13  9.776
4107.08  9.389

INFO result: 2.0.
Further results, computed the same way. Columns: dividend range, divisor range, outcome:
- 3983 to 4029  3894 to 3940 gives 1.83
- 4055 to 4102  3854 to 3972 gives 1.94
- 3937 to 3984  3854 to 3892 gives 1.26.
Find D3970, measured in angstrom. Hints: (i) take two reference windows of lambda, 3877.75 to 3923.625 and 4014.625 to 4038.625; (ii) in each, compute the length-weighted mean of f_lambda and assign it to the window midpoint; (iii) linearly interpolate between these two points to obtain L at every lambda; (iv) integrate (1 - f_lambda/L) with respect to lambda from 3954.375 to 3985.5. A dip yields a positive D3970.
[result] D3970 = 9.1 angstrom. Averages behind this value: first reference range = 6.15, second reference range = 10.2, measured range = 5.95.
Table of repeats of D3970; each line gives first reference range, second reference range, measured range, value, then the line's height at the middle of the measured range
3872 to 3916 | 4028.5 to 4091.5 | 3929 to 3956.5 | 7.0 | 7.01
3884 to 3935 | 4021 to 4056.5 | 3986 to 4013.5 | -2.2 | 8.78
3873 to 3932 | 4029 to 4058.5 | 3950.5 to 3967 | 3.0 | 7.38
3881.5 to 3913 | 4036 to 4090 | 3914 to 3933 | 3.3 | 6.64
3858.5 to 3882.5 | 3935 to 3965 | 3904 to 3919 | -4.6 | 5.39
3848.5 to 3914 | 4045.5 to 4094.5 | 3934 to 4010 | 6.8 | 7.54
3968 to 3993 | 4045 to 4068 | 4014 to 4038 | -4.5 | 8.6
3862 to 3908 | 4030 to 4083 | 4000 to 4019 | -3.3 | 8.54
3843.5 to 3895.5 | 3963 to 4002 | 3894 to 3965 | 2.7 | 6.16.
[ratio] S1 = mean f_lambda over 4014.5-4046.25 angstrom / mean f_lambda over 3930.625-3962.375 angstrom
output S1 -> 1.8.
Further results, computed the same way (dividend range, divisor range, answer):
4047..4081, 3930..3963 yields 1.75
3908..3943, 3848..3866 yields 1.20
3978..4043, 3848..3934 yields 1.80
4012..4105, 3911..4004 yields 1.53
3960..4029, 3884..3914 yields 1.32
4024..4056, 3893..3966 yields 1.69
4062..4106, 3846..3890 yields 2.03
